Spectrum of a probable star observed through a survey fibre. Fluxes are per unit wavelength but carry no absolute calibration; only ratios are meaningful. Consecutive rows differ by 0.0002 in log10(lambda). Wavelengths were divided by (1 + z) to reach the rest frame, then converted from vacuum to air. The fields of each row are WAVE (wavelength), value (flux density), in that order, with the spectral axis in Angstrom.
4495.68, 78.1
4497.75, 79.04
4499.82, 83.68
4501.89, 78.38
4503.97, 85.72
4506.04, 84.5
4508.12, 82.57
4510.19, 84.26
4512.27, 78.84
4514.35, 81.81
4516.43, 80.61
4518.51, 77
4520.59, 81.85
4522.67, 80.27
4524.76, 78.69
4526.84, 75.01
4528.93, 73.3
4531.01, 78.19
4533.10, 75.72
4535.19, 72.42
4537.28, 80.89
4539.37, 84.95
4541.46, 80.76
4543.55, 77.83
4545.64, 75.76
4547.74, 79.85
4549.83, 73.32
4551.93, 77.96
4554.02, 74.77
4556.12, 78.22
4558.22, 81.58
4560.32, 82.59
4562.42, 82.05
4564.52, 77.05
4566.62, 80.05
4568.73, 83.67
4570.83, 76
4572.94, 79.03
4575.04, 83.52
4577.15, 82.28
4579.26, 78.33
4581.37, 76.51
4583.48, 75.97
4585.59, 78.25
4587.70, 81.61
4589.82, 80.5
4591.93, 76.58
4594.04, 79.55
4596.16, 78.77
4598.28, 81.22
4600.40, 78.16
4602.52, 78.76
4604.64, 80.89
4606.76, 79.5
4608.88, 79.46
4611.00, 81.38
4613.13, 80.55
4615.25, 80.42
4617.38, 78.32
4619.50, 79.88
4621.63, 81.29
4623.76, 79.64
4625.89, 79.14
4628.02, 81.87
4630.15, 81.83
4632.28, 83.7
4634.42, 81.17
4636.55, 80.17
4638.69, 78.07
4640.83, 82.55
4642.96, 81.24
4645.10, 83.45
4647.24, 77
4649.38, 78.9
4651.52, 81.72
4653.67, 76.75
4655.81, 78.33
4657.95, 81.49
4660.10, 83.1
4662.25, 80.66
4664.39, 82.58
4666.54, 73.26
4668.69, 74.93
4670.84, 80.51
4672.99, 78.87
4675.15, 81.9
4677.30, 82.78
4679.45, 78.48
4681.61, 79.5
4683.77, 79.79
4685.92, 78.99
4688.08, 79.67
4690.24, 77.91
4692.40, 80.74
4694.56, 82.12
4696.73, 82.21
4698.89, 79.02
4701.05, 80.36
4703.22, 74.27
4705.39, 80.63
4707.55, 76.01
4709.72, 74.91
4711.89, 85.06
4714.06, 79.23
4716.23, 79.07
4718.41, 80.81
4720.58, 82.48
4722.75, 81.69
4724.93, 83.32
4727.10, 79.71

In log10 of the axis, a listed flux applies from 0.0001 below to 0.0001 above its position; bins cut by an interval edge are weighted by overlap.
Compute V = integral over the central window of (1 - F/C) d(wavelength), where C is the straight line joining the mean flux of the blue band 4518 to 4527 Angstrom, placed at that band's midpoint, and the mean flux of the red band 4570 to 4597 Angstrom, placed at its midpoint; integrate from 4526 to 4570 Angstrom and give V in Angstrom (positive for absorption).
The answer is 0.4 Angstrom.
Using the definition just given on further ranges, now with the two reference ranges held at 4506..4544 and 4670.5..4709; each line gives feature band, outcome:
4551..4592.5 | 0.0 Angstrom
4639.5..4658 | -0.1 Angstrom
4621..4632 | -0.2 Angstrom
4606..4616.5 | -0.1 Angstrom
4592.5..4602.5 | 0.0 Angstrom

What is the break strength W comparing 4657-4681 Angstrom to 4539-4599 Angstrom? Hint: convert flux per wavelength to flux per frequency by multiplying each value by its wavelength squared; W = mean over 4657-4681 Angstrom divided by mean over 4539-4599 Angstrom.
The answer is 1.1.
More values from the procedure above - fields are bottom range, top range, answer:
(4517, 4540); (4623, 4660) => 1.08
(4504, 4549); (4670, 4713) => 1.08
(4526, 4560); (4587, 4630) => 1.06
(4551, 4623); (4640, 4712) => 1.04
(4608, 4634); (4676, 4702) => 1.02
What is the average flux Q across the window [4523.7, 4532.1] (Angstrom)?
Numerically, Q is 76.3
